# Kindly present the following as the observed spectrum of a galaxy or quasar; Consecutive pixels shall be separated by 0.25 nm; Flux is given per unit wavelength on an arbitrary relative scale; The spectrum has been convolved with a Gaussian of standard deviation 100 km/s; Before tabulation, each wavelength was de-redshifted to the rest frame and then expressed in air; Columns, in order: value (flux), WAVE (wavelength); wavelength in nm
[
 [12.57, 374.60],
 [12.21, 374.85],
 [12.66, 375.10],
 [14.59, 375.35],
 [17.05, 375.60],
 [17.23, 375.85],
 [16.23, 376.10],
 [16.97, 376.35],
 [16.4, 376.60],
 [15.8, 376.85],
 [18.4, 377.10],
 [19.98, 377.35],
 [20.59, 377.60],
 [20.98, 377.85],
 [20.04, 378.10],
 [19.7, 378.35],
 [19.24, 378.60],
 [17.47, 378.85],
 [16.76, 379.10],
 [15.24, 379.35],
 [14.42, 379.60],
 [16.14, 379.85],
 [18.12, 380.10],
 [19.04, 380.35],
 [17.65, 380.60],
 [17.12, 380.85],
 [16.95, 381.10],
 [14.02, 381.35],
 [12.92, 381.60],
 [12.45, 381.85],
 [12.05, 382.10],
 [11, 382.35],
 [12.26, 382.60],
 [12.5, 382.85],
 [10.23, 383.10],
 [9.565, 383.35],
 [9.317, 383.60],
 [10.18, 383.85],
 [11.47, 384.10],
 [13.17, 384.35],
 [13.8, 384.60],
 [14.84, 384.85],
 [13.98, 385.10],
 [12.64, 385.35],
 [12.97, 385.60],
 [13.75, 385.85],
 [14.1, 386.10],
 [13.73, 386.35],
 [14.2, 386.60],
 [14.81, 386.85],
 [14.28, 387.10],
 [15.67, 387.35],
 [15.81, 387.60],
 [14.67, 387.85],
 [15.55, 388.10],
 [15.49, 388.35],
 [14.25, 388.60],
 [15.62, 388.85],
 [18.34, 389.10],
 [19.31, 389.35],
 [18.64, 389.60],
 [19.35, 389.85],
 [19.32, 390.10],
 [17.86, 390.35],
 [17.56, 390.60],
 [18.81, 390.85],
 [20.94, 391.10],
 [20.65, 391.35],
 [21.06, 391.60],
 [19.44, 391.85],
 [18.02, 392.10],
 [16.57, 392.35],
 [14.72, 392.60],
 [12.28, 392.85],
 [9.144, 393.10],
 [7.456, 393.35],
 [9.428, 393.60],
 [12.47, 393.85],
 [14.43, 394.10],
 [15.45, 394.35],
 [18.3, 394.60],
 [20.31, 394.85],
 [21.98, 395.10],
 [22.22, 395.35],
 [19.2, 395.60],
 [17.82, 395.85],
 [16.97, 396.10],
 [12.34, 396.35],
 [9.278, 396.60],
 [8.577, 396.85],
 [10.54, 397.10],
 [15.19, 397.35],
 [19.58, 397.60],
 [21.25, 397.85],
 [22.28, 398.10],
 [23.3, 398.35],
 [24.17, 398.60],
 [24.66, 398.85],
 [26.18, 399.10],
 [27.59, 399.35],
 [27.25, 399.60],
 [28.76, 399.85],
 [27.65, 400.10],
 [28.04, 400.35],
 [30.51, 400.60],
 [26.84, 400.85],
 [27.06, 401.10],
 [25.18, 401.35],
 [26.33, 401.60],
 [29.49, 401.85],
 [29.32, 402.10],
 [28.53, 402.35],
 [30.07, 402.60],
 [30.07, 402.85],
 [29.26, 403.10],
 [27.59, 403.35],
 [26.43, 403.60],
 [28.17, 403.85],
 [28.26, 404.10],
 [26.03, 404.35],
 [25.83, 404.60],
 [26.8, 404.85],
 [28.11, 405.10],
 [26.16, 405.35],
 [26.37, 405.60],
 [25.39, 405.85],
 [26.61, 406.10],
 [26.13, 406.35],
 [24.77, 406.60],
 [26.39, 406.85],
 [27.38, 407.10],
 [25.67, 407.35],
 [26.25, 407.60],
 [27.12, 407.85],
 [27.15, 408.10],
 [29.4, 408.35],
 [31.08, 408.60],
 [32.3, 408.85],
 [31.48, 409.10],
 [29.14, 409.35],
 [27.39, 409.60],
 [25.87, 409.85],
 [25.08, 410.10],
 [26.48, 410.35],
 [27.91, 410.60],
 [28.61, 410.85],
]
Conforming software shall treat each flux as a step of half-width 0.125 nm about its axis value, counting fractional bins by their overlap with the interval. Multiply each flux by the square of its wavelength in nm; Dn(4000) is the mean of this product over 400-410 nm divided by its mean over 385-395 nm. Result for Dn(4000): 1.89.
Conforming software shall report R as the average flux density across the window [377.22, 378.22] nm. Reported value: 20.4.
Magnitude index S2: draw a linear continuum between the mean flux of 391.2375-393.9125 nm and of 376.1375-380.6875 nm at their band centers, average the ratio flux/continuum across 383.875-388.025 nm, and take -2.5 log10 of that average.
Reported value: 0.163 mag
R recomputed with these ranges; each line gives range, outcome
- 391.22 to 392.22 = 19.8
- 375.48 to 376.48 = 16.9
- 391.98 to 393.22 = 14.2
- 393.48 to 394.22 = 12.1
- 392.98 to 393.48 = 8.3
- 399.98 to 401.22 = 28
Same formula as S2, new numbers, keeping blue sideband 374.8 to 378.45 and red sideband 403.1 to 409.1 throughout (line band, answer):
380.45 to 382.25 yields 0.270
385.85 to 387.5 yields 0.394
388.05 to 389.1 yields 0.345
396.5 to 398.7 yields 0.389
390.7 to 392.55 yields 0.171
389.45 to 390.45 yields 0.162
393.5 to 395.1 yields 0.432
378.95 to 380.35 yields 0.122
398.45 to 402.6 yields -0.081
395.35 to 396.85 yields 0.493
